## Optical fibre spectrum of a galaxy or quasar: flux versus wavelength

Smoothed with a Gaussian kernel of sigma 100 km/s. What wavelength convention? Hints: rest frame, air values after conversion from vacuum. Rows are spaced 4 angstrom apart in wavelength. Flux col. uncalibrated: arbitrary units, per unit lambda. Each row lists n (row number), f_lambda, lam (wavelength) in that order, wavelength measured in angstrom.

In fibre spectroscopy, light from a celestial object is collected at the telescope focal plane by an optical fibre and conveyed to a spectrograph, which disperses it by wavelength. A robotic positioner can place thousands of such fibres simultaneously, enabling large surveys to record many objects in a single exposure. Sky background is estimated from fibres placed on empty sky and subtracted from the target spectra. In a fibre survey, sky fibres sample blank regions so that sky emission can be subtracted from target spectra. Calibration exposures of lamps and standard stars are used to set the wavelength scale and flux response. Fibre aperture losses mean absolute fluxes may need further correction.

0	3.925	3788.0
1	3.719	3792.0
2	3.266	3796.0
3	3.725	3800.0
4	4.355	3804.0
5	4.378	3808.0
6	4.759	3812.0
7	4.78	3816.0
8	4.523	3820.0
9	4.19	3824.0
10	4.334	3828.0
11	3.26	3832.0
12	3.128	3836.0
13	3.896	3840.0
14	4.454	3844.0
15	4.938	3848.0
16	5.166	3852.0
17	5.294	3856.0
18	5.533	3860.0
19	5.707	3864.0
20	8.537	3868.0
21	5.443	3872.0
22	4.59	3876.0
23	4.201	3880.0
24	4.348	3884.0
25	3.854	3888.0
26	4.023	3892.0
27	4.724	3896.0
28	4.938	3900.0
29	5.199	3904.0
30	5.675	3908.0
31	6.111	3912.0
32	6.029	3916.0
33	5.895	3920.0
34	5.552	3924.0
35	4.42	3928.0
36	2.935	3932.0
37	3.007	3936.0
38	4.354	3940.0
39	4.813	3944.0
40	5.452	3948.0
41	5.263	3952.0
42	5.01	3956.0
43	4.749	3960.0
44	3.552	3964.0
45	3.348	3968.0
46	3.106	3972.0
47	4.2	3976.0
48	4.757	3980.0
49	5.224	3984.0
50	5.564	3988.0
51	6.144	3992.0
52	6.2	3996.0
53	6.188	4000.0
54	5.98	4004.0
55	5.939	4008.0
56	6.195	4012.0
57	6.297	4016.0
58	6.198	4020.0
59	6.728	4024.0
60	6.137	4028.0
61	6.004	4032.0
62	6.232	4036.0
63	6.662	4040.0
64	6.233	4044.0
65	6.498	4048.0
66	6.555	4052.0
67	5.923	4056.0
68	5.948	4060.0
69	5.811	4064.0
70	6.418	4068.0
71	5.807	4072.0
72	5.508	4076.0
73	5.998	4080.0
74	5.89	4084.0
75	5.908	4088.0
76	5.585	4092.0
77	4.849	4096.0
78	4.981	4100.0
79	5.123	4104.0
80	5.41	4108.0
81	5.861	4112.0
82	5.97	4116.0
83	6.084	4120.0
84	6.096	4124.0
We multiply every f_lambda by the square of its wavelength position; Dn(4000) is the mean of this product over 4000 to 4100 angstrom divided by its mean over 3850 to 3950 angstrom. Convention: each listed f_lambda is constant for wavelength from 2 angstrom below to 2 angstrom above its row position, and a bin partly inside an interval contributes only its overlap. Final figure 1.3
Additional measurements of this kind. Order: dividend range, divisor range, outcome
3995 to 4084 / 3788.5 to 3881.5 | 1.48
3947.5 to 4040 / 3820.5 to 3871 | 1.20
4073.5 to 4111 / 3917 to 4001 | 1.23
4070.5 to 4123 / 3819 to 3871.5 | 1.31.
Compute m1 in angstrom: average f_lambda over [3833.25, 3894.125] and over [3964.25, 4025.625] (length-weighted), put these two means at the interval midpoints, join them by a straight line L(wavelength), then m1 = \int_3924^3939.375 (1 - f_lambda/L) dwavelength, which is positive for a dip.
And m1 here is 4.0 angstrom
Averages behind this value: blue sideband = 4.85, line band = 3.81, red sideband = 5.41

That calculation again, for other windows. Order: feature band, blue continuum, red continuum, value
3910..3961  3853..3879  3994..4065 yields 9.05 angstrom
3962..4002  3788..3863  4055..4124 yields 2.60 angstrom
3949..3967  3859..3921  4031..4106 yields 2.93 angstrom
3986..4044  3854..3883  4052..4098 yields -4.34 angstrom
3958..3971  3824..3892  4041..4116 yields 3.55 angstrom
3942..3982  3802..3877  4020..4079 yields 8.37 angstrom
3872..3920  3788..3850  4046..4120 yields -3.55 angstrom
